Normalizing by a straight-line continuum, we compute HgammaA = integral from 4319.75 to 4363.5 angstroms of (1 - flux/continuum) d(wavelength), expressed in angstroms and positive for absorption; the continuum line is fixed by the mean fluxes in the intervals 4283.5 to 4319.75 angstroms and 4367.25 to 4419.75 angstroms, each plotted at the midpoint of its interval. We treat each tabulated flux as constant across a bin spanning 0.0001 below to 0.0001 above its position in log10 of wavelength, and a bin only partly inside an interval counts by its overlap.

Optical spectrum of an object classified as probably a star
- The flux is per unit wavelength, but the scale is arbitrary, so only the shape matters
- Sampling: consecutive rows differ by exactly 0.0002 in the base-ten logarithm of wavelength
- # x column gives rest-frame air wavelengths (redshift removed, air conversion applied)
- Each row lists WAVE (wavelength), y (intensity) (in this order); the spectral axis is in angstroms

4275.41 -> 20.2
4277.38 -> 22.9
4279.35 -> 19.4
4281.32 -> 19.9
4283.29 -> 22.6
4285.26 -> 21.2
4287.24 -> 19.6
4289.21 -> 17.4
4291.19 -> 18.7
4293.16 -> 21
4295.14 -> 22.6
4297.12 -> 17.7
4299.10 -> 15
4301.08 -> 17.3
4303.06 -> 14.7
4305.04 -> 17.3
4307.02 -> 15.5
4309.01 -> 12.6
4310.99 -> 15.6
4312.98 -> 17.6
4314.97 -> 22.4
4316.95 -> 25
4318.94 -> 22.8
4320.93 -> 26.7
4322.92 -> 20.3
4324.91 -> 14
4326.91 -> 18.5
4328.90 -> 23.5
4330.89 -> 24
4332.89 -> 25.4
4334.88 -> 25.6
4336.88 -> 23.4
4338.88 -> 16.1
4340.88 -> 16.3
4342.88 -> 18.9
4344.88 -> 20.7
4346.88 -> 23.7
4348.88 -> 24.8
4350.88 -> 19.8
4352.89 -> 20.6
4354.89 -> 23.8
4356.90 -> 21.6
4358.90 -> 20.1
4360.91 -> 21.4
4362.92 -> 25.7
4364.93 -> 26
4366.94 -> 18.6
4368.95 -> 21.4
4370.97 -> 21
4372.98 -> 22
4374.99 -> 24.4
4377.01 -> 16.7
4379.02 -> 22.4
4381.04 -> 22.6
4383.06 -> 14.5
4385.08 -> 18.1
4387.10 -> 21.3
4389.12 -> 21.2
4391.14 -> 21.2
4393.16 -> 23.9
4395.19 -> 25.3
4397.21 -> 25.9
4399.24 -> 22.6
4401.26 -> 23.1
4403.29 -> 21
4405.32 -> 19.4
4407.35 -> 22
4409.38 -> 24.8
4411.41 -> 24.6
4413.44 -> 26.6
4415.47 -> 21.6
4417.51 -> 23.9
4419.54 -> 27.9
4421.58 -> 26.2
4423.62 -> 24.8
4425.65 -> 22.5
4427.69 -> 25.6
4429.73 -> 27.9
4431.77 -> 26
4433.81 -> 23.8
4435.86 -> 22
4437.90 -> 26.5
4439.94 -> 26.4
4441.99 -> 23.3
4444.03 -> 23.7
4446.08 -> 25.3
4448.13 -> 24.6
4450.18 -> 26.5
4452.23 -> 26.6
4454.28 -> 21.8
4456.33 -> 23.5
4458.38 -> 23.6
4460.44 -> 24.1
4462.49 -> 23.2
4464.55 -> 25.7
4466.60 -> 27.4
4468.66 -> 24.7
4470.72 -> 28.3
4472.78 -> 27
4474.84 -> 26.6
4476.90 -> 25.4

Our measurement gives -3.0 angstroms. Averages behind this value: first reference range 18.6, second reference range 22.2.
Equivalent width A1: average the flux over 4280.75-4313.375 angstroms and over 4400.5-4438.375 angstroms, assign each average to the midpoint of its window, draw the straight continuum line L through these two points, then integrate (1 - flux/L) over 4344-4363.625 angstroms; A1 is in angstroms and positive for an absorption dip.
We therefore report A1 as -1.2 angstroms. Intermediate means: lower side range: 18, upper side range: 24.2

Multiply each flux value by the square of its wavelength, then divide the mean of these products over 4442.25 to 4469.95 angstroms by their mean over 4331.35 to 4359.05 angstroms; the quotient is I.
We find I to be 1.20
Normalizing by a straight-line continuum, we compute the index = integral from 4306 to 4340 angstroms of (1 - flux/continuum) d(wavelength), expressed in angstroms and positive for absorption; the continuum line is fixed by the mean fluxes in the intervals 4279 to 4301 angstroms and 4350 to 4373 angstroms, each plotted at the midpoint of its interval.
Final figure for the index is 0.11 angstroms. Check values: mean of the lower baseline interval 19.5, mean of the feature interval 20.5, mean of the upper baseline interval 21.8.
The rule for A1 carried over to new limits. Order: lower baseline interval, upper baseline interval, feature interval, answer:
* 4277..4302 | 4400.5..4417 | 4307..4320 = 0.8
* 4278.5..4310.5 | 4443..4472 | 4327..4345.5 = -1.4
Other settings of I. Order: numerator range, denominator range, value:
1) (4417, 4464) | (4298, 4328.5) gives 1.42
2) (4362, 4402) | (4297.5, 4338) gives 1.14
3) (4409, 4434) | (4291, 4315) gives 1.53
